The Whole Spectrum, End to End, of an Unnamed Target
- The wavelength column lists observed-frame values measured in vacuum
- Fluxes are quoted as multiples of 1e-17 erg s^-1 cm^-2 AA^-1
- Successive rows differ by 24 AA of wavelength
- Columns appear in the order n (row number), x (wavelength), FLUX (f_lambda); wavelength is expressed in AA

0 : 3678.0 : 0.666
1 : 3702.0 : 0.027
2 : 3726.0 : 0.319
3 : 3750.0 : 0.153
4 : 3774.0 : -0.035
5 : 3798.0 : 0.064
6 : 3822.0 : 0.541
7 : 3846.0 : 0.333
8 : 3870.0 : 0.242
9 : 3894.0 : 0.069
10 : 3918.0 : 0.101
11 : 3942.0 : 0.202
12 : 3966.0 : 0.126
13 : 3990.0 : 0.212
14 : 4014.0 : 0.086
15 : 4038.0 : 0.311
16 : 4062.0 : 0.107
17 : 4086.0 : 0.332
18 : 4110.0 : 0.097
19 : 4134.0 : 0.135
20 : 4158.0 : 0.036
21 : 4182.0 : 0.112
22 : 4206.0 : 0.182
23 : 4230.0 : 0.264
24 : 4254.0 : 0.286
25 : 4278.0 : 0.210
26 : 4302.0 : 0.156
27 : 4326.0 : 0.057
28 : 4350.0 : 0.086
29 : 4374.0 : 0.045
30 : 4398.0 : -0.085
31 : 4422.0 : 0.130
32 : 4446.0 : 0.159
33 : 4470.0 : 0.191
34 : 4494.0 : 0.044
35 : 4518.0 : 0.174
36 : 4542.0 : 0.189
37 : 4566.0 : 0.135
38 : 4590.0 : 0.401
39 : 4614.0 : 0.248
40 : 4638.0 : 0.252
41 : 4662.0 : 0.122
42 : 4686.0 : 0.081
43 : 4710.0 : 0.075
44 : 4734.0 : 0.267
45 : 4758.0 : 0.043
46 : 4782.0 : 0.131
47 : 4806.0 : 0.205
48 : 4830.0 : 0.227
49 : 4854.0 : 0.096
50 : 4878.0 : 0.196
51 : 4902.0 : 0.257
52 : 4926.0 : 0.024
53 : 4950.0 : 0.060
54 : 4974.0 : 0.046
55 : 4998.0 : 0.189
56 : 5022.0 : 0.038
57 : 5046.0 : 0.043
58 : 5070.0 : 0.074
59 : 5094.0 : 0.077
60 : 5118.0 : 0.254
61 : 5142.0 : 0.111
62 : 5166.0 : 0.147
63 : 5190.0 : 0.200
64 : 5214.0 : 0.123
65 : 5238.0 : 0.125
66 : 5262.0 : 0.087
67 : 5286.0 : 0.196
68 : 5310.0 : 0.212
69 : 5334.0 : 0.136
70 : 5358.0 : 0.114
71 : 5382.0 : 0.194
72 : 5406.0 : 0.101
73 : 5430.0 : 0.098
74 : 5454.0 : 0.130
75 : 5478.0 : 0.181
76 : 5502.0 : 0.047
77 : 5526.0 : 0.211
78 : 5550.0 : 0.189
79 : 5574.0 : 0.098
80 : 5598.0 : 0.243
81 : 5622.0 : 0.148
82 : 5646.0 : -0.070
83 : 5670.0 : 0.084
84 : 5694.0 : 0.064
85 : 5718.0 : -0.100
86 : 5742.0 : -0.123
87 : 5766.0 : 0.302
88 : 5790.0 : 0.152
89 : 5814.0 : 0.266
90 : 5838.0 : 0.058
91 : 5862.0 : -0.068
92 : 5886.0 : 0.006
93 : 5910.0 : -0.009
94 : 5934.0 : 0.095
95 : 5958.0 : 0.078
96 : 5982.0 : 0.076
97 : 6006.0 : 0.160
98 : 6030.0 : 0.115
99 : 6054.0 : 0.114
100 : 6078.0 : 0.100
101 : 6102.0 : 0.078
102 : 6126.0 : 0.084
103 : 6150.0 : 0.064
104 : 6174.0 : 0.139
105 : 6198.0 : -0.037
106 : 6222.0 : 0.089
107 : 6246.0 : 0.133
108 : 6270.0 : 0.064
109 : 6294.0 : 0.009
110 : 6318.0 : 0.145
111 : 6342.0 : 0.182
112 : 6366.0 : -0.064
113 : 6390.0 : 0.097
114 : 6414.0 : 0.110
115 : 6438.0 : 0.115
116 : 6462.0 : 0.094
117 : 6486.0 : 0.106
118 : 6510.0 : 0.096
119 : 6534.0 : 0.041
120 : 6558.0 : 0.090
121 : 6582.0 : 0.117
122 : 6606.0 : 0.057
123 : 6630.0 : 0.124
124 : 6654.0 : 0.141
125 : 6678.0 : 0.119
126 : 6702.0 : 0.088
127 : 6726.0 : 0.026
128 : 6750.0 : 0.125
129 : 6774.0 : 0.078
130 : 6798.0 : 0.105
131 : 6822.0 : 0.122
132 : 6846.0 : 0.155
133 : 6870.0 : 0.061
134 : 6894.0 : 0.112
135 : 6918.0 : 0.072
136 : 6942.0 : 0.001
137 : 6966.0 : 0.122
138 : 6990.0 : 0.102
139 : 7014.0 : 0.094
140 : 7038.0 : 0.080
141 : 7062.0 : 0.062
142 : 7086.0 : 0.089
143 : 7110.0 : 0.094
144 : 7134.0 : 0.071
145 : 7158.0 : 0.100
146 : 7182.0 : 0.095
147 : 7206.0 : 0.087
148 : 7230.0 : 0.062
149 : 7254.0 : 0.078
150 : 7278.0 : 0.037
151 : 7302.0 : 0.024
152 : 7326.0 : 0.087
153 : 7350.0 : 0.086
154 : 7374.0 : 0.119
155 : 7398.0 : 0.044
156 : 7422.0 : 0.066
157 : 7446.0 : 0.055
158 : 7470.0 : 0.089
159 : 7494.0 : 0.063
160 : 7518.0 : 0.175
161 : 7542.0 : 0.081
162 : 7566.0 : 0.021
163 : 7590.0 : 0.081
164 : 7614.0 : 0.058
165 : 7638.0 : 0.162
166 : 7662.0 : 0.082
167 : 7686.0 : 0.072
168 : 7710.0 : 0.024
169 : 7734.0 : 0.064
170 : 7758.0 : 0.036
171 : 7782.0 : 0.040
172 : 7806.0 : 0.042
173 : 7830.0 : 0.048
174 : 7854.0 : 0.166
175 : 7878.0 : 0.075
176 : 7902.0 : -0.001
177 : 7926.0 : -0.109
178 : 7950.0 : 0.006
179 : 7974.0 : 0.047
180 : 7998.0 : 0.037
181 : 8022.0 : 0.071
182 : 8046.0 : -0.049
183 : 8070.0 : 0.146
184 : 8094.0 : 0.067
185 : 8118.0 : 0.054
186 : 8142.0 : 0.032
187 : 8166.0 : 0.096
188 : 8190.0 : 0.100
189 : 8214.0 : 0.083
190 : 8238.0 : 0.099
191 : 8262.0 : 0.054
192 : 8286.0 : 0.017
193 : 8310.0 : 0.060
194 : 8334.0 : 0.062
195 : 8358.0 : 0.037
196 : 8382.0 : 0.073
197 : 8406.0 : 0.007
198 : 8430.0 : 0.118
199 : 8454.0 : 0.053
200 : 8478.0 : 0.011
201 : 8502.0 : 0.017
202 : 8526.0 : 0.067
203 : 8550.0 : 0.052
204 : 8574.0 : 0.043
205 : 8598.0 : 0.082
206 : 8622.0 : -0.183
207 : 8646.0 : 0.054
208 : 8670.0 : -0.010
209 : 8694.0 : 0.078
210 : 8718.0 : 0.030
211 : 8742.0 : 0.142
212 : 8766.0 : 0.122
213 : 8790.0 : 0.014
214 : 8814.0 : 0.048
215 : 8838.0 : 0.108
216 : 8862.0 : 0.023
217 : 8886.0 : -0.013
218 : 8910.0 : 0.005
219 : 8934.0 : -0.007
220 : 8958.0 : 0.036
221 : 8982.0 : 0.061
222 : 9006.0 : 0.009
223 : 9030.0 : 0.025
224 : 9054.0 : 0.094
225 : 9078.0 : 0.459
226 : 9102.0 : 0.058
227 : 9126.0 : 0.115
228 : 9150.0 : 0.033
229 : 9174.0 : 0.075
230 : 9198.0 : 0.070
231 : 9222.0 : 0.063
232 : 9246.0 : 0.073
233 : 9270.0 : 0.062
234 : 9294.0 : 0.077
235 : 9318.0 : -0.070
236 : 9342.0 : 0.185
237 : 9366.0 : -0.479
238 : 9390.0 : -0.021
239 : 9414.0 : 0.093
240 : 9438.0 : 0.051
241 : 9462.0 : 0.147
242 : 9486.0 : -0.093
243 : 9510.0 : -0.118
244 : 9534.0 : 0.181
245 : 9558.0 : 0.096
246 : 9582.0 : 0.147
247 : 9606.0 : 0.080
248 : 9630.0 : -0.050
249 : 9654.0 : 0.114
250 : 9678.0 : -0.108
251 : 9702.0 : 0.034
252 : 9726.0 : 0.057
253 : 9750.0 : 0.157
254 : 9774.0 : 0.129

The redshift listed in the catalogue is 1.43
